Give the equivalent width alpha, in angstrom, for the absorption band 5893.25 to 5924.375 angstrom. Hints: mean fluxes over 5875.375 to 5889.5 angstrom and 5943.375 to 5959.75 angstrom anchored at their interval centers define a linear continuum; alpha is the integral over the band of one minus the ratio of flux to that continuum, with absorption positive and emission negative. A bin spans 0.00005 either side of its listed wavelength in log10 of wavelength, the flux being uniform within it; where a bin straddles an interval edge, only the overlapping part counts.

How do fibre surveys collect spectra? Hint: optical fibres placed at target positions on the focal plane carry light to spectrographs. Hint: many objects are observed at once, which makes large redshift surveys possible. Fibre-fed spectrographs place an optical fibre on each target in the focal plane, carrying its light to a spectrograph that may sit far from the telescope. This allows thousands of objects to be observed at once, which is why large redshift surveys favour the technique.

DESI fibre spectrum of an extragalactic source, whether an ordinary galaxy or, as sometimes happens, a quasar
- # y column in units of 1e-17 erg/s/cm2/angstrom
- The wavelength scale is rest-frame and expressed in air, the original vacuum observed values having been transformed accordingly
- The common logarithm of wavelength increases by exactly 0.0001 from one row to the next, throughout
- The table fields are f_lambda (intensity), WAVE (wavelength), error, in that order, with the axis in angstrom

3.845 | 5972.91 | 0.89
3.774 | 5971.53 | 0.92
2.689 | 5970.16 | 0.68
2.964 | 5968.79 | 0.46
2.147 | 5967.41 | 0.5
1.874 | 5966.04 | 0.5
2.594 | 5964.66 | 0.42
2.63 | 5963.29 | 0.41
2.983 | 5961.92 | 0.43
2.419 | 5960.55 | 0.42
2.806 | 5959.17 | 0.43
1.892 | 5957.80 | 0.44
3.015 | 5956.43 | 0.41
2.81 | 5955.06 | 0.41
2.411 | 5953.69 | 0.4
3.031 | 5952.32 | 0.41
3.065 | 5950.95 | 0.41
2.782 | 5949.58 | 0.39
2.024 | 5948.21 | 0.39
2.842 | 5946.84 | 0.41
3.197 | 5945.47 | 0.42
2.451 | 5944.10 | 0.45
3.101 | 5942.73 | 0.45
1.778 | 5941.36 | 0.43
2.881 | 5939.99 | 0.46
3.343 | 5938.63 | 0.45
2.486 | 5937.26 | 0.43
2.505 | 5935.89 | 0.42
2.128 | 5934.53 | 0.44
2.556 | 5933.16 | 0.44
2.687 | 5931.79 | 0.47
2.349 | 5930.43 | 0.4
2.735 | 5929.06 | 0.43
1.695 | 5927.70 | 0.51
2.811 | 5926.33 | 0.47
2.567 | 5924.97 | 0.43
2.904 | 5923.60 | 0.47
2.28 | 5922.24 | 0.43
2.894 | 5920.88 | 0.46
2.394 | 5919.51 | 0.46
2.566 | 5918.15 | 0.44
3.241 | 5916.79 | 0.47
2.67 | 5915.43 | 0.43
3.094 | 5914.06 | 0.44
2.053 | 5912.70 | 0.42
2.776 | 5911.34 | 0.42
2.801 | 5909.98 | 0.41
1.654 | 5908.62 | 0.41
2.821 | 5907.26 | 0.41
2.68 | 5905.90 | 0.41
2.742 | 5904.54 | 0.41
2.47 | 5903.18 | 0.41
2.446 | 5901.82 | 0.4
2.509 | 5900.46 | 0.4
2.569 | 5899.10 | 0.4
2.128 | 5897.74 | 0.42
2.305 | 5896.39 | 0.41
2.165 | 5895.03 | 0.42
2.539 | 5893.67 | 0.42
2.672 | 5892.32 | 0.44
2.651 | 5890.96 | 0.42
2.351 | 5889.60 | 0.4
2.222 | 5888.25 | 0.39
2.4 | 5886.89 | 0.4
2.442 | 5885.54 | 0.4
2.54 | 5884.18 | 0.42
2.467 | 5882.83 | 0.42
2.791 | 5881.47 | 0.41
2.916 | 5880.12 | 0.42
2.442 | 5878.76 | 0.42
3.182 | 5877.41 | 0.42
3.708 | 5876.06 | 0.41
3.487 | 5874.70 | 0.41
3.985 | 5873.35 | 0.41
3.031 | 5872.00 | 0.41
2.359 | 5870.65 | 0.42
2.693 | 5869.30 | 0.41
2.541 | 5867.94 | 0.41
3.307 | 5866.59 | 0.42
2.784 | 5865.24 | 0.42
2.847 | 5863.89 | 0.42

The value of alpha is 1.6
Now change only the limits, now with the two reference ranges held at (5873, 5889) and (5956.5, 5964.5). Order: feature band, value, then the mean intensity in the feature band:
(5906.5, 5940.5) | 1.5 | 2.59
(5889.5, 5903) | 1.8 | 2.44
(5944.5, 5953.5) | -0.6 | 2.79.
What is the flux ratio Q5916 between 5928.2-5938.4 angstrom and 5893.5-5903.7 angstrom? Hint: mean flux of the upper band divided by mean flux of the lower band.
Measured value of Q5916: 1.1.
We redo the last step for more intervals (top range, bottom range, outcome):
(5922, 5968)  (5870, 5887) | 0.88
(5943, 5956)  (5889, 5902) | 1.13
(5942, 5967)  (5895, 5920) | 1.04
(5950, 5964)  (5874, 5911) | 1.04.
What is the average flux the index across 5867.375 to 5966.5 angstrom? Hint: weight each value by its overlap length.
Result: 2.63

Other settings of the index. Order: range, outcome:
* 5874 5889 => 2.78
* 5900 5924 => 2.61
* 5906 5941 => 2.59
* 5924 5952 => 2.61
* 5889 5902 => 2.43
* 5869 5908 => 2.68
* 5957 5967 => 2.46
